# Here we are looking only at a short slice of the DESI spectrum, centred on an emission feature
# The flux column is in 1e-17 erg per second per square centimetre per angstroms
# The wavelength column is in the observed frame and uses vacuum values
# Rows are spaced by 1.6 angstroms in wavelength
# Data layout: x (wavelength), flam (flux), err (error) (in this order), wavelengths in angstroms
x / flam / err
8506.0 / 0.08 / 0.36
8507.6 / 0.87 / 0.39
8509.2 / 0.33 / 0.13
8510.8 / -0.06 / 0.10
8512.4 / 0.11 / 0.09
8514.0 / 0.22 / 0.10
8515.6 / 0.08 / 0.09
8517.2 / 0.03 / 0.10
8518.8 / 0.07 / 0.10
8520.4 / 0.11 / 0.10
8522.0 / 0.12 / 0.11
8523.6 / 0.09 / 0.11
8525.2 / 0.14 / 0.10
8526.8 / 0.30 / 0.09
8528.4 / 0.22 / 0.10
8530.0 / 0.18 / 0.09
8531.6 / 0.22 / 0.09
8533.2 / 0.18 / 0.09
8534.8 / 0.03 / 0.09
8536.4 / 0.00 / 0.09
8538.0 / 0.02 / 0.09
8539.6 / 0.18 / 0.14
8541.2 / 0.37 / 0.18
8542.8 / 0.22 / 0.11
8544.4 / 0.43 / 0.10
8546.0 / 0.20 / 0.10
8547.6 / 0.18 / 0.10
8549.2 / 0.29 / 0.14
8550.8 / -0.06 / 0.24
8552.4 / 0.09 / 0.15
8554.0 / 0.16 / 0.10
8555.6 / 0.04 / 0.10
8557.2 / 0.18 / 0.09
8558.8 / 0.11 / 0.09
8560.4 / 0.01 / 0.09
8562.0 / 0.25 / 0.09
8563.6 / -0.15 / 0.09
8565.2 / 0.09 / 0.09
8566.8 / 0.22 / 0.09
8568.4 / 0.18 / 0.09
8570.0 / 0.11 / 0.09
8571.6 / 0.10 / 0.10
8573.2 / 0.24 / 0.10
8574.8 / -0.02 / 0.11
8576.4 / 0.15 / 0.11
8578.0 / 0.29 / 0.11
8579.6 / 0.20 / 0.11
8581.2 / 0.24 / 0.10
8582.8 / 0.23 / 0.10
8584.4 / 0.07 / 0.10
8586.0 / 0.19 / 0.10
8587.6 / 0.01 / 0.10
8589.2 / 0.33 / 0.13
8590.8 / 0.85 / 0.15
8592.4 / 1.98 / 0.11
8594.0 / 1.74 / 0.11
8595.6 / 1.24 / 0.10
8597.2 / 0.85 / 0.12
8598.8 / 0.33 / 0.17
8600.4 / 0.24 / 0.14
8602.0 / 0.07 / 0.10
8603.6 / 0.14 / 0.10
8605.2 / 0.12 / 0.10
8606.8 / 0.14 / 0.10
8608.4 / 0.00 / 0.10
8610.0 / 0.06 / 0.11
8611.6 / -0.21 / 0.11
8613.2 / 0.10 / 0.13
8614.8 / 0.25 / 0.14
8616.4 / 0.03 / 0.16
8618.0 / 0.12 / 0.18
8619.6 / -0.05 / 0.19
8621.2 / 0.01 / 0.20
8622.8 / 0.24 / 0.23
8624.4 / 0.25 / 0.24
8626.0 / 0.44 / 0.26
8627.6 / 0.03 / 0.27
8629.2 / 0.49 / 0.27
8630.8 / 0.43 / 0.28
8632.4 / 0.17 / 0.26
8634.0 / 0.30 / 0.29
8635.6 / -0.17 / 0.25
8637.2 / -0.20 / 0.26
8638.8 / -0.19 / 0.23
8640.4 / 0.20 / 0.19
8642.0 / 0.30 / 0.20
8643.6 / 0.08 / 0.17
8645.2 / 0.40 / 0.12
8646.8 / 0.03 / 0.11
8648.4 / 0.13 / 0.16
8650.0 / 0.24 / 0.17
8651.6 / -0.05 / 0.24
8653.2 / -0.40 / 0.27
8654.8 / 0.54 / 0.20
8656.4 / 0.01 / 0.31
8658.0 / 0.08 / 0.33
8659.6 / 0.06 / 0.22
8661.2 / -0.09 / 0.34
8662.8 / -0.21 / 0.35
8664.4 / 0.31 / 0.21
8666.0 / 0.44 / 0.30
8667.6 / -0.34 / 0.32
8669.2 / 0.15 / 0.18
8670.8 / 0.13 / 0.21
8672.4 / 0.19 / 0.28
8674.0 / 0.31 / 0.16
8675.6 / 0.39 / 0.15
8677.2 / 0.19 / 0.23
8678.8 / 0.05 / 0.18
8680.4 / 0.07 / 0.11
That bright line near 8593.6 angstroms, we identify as H-beta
